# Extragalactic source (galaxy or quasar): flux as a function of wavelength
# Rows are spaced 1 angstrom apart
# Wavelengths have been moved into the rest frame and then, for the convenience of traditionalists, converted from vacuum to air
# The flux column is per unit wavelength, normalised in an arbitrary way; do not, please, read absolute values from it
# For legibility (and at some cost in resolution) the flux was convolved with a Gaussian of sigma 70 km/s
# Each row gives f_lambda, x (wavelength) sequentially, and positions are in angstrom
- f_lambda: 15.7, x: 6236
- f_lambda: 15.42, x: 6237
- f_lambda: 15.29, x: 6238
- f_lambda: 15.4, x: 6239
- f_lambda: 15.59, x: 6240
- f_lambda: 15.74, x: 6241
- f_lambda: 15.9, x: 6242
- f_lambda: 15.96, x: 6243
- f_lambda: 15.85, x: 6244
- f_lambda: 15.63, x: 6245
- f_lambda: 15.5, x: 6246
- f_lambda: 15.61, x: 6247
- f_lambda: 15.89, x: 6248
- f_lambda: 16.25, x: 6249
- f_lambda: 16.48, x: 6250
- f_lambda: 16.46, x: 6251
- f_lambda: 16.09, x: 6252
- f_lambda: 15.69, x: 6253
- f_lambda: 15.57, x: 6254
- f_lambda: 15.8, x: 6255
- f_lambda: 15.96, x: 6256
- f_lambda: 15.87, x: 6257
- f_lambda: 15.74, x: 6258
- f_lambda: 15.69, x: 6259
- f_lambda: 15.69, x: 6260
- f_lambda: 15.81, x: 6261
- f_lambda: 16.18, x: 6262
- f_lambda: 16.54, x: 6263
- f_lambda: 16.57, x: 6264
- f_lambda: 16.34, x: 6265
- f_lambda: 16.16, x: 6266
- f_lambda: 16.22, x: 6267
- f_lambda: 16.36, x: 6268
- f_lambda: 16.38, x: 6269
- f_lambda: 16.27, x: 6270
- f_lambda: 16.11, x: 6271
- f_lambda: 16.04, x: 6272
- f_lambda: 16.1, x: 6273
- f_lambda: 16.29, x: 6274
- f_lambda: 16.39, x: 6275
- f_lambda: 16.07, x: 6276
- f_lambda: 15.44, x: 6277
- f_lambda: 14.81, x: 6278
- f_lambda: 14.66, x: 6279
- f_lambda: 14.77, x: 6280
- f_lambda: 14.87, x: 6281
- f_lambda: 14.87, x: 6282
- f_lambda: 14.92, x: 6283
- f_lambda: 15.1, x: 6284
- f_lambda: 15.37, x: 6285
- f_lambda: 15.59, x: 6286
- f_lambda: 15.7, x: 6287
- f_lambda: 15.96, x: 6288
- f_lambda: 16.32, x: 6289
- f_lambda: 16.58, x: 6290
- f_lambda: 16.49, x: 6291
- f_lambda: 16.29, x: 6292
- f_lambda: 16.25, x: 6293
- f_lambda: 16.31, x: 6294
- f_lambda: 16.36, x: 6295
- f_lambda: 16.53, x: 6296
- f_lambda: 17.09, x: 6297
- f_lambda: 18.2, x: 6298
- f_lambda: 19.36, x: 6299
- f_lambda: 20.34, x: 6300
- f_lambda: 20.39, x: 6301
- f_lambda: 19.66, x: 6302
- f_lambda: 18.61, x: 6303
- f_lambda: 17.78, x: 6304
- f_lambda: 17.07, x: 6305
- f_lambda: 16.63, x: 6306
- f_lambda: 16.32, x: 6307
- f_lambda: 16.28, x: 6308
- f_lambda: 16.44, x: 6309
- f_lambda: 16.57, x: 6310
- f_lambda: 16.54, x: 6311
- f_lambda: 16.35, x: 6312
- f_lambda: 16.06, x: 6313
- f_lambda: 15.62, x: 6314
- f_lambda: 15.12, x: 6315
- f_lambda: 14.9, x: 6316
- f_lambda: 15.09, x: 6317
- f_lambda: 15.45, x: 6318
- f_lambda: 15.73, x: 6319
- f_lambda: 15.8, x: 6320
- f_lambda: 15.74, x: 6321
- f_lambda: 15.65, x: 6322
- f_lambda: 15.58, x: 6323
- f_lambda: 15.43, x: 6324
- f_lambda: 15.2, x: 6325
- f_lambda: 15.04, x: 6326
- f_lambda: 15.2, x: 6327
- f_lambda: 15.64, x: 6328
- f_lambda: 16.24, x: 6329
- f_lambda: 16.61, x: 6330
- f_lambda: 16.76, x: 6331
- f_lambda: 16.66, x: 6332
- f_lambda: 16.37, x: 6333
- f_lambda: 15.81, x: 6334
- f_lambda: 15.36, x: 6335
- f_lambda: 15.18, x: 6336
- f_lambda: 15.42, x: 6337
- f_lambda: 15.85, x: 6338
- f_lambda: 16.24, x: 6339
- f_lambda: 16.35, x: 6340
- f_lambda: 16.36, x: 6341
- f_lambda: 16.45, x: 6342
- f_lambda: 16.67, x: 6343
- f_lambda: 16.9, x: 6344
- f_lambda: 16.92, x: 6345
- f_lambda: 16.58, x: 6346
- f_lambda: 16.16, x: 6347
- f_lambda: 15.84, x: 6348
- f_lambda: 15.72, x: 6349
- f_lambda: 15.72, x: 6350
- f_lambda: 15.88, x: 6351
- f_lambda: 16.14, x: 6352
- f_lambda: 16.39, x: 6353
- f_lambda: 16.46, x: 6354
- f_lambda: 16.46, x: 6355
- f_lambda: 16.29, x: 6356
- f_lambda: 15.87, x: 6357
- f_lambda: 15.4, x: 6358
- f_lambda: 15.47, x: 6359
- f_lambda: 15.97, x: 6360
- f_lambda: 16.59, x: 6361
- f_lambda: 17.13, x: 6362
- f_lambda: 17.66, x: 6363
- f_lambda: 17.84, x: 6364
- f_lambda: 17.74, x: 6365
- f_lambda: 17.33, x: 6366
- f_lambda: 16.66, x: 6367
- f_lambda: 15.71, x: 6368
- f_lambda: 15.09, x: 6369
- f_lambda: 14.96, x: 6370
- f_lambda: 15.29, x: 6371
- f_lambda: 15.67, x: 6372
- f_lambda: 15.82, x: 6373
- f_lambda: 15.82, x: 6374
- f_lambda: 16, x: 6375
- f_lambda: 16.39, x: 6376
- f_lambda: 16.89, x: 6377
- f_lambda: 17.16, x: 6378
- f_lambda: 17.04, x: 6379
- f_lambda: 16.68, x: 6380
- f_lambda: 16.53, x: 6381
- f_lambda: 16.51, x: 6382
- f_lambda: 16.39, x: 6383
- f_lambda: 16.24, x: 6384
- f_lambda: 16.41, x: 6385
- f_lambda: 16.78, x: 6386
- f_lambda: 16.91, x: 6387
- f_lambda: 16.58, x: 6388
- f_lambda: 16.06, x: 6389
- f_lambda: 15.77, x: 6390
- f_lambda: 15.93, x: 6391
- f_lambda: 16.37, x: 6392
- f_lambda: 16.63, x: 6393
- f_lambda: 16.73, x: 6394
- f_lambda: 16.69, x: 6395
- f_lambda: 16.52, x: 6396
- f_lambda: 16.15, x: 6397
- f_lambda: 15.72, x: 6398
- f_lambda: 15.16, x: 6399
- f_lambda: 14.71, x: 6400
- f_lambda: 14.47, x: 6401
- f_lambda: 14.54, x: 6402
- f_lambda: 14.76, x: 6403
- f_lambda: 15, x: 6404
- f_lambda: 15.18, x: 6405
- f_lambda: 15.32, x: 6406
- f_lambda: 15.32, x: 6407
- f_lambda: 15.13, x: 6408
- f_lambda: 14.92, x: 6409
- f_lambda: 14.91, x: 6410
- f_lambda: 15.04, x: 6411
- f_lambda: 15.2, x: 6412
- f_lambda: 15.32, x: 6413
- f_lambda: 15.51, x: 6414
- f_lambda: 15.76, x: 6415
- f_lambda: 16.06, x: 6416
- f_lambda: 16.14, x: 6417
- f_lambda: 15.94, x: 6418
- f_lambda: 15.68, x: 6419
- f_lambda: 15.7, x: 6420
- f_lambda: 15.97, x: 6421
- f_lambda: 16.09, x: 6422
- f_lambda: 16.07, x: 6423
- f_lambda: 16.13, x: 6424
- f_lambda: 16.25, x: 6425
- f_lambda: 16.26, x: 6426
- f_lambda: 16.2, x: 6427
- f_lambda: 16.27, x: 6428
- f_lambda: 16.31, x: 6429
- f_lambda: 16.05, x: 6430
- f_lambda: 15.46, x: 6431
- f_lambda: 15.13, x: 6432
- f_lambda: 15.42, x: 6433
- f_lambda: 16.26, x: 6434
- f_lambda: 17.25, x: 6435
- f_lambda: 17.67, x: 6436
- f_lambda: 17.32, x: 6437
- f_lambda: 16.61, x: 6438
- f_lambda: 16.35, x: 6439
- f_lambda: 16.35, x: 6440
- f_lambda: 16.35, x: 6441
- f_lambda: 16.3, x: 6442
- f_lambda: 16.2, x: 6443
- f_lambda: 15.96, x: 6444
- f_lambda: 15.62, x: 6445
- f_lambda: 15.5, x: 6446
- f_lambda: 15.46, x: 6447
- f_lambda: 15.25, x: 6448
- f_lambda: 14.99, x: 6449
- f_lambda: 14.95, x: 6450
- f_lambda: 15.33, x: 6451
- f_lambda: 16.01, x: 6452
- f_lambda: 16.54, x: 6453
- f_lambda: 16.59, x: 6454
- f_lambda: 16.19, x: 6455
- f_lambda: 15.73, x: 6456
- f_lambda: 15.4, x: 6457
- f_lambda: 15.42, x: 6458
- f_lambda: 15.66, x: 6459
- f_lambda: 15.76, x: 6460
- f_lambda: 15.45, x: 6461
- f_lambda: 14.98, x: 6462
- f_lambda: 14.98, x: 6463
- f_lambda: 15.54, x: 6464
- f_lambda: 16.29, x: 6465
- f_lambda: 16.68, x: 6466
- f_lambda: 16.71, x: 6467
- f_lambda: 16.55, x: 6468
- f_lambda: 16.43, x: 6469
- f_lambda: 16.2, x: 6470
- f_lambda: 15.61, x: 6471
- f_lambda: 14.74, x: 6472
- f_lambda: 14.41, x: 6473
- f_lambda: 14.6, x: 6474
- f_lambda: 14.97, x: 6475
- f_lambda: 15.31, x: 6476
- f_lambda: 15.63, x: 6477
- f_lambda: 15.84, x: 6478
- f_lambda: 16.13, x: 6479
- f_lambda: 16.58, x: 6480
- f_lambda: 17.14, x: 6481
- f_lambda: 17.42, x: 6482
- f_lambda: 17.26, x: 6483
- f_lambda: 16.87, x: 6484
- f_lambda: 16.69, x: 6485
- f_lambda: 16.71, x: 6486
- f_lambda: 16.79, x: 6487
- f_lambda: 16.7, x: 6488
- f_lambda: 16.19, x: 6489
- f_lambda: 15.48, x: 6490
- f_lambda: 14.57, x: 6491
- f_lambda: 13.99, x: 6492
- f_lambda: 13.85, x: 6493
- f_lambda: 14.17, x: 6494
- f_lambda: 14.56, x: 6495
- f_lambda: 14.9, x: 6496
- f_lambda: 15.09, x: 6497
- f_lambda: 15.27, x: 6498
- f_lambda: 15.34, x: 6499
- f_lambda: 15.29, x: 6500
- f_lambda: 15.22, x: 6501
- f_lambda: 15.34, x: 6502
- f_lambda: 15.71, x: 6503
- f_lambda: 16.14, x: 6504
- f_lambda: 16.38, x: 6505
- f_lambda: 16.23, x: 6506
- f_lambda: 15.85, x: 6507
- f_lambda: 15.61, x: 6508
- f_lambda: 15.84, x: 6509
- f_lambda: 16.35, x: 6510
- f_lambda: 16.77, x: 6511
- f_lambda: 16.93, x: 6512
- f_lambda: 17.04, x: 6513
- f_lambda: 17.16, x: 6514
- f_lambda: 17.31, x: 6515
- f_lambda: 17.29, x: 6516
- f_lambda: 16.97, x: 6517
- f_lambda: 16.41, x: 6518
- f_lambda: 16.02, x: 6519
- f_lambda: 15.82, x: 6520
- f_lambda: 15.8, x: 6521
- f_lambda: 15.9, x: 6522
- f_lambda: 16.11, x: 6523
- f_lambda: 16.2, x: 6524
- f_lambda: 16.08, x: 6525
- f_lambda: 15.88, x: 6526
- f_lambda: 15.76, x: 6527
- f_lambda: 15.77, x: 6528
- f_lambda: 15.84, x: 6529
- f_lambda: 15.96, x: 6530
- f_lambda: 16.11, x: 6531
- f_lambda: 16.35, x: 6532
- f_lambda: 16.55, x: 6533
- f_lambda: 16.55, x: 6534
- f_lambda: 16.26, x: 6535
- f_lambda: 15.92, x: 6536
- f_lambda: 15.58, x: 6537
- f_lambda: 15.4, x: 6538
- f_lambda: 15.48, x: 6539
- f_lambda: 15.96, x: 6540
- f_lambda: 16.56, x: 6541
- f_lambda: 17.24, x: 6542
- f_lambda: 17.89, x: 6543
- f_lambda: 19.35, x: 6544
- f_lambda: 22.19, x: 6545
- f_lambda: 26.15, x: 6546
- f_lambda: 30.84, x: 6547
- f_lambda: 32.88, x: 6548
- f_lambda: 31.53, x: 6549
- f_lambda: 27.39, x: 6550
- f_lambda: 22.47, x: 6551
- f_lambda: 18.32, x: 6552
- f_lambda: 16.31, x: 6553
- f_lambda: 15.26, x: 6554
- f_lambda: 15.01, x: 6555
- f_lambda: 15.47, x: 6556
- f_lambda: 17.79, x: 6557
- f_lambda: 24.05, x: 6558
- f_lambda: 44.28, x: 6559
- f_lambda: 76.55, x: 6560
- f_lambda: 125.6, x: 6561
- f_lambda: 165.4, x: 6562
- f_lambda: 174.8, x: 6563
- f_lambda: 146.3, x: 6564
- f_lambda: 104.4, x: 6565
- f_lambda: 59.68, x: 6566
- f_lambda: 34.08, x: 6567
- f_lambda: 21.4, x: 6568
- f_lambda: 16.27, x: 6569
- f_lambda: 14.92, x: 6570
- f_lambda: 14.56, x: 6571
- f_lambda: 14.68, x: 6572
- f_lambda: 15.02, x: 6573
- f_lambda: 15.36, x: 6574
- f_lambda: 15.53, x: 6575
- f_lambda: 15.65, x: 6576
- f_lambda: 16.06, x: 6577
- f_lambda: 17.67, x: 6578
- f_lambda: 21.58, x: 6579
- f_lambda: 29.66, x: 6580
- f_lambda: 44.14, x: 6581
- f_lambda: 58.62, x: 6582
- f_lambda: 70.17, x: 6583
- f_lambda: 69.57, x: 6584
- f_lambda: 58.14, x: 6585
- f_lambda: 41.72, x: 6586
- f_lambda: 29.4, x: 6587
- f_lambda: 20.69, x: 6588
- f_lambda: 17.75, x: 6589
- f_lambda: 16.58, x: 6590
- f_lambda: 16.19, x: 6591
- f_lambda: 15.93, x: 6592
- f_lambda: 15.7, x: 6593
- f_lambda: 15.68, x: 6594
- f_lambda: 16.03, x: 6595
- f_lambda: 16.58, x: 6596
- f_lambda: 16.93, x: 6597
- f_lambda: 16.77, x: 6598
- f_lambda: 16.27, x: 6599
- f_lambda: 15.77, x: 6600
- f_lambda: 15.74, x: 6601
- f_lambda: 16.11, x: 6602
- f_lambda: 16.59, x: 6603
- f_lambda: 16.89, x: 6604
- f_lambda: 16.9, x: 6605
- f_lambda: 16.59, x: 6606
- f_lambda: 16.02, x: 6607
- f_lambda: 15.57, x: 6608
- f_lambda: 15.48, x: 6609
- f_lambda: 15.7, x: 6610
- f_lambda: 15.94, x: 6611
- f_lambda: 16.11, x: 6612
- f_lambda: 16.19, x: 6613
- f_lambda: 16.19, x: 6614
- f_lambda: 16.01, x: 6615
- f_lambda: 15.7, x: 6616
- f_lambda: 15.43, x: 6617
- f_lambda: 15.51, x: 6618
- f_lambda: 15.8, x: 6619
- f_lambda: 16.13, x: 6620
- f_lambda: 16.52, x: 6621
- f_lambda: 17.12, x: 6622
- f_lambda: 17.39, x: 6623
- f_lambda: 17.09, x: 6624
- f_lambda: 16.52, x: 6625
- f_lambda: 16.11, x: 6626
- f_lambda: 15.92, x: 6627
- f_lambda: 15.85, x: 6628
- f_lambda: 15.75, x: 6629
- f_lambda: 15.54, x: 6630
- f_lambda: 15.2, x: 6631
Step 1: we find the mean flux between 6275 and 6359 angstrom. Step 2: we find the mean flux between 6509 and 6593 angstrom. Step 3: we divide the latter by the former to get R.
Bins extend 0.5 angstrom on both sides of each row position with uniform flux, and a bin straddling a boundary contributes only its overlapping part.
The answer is 1.85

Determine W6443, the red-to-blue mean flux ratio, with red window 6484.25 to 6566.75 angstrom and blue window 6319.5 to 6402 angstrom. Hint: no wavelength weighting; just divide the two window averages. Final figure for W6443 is 1.64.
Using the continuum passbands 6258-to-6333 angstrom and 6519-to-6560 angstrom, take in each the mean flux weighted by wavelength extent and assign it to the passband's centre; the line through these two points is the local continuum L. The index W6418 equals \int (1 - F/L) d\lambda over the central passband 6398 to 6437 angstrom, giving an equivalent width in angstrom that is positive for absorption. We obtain 5.1 angstrom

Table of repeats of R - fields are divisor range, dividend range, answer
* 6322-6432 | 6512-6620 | 1.68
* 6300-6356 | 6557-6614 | 2.15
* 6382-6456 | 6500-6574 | 1.76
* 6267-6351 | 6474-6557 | 1.05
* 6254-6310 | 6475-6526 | 0.98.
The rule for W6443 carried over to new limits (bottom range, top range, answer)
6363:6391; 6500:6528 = 0.99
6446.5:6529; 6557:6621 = 2.08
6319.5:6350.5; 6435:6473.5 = 1.00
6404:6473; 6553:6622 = 2.00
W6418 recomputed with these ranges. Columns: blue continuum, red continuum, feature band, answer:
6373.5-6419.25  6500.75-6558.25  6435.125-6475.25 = 2.1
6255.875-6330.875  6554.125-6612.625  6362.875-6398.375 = 8.7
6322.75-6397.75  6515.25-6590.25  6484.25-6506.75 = 9.6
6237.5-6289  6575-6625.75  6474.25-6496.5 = 4.5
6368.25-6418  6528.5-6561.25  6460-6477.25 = 3.8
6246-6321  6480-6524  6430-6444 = -0.2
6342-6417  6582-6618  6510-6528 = 3.1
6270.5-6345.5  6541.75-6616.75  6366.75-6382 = 3.0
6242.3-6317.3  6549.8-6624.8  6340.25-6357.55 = 2.9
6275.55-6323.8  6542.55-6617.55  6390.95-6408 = 4.8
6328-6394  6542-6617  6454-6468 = 4.5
